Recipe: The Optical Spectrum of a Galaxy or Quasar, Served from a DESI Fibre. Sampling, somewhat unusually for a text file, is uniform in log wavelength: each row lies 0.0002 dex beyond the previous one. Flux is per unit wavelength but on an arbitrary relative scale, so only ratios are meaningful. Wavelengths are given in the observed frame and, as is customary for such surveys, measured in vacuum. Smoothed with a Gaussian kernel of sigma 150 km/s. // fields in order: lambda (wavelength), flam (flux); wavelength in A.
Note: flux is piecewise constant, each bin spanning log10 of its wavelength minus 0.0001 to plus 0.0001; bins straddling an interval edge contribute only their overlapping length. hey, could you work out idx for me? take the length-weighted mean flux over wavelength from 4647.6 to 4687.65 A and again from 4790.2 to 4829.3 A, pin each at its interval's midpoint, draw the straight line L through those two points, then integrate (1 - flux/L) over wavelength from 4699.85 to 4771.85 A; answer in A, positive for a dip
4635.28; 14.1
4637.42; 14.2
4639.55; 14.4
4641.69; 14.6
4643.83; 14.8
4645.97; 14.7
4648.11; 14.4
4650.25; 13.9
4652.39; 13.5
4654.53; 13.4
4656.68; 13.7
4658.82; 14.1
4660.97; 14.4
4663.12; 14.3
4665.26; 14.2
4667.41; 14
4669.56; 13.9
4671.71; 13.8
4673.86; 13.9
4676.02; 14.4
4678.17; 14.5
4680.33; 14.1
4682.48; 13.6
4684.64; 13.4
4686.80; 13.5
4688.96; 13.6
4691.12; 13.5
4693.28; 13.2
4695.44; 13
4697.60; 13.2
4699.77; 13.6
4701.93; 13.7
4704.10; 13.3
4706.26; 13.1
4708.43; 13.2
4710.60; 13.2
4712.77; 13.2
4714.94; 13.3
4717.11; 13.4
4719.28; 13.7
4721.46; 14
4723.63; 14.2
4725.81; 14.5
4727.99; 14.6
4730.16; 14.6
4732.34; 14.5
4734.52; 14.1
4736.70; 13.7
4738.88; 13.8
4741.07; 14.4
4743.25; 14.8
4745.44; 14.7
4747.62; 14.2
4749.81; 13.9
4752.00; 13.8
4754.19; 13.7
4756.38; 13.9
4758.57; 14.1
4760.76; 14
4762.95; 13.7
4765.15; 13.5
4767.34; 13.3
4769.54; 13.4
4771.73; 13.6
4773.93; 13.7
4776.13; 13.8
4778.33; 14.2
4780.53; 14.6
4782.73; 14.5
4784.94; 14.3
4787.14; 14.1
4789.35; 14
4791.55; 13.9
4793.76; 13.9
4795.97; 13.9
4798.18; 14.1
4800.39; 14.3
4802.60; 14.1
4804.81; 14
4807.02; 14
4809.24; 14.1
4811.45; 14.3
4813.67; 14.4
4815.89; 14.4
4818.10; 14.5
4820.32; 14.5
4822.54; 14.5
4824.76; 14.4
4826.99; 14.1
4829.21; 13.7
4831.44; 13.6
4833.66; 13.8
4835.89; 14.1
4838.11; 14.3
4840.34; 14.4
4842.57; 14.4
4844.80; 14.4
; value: 1.07 A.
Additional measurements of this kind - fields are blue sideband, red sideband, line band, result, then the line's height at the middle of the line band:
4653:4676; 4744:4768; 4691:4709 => 0.8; 14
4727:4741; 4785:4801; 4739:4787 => 0.5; 14.1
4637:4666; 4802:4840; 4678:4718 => 2.1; 14.2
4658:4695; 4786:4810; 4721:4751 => -0.7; 14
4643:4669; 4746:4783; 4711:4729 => 0.2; 14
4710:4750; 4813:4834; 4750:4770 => 0.5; 14.1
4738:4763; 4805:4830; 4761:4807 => 0.8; 14.2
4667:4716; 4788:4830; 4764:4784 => 0.2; 14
